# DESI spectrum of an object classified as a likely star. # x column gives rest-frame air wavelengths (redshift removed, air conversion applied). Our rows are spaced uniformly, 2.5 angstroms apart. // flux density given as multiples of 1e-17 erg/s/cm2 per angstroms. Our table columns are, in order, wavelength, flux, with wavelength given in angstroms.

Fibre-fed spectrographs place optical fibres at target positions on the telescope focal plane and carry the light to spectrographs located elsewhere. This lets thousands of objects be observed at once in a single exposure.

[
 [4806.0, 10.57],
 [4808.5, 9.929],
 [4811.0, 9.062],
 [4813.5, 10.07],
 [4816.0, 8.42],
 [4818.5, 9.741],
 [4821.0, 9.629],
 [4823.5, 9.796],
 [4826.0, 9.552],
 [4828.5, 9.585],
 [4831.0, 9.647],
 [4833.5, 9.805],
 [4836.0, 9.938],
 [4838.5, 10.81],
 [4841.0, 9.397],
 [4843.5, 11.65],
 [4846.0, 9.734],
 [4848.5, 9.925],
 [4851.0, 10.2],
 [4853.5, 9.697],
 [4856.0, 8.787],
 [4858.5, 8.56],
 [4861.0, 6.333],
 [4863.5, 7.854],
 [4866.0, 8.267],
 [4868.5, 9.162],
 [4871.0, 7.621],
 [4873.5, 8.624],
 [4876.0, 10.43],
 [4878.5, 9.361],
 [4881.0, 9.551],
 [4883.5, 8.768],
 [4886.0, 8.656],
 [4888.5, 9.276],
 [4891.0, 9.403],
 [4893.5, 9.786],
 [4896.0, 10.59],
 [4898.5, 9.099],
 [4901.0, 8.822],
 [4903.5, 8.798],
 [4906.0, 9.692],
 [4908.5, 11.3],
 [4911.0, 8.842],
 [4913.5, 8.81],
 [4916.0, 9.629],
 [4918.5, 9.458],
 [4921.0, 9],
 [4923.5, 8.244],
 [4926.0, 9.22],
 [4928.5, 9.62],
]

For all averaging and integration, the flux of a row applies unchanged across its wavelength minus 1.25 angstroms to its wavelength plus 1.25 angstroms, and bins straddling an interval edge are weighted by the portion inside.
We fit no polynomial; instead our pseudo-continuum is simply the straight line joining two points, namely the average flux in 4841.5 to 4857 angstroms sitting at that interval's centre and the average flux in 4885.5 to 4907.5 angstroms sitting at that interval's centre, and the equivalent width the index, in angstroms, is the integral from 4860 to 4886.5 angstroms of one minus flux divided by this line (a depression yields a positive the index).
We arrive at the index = 2.9 angstroms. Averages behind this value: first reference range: 9.99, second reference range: 9.39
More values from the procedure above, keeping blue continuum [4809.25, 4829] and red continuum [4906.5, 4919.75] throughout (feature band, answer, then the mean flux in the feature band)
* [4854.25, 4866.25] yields 1.9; 8.01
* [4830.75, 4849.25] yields -1.2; 10.1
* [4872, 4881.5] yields 0.1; 9.44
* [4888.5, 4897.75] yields -0.2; 9.79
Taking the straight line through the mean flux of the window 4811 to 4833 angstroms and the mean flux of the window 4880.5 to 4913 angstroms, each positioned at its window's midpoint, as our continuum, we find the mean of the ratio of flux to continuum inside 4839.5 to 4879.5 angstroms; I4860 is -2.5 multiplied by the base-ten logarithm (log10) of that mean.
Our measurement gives 0.04 mag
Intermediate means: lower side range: 9.54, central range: 9.11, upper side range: 9.41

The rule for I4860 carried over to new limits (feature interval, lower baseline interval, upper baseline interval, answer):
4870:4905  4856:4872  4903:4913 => -0.04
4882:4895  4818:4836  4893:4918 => 0.04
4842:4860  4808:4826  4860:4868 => -0.19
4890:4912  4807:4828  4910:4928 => -0.05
